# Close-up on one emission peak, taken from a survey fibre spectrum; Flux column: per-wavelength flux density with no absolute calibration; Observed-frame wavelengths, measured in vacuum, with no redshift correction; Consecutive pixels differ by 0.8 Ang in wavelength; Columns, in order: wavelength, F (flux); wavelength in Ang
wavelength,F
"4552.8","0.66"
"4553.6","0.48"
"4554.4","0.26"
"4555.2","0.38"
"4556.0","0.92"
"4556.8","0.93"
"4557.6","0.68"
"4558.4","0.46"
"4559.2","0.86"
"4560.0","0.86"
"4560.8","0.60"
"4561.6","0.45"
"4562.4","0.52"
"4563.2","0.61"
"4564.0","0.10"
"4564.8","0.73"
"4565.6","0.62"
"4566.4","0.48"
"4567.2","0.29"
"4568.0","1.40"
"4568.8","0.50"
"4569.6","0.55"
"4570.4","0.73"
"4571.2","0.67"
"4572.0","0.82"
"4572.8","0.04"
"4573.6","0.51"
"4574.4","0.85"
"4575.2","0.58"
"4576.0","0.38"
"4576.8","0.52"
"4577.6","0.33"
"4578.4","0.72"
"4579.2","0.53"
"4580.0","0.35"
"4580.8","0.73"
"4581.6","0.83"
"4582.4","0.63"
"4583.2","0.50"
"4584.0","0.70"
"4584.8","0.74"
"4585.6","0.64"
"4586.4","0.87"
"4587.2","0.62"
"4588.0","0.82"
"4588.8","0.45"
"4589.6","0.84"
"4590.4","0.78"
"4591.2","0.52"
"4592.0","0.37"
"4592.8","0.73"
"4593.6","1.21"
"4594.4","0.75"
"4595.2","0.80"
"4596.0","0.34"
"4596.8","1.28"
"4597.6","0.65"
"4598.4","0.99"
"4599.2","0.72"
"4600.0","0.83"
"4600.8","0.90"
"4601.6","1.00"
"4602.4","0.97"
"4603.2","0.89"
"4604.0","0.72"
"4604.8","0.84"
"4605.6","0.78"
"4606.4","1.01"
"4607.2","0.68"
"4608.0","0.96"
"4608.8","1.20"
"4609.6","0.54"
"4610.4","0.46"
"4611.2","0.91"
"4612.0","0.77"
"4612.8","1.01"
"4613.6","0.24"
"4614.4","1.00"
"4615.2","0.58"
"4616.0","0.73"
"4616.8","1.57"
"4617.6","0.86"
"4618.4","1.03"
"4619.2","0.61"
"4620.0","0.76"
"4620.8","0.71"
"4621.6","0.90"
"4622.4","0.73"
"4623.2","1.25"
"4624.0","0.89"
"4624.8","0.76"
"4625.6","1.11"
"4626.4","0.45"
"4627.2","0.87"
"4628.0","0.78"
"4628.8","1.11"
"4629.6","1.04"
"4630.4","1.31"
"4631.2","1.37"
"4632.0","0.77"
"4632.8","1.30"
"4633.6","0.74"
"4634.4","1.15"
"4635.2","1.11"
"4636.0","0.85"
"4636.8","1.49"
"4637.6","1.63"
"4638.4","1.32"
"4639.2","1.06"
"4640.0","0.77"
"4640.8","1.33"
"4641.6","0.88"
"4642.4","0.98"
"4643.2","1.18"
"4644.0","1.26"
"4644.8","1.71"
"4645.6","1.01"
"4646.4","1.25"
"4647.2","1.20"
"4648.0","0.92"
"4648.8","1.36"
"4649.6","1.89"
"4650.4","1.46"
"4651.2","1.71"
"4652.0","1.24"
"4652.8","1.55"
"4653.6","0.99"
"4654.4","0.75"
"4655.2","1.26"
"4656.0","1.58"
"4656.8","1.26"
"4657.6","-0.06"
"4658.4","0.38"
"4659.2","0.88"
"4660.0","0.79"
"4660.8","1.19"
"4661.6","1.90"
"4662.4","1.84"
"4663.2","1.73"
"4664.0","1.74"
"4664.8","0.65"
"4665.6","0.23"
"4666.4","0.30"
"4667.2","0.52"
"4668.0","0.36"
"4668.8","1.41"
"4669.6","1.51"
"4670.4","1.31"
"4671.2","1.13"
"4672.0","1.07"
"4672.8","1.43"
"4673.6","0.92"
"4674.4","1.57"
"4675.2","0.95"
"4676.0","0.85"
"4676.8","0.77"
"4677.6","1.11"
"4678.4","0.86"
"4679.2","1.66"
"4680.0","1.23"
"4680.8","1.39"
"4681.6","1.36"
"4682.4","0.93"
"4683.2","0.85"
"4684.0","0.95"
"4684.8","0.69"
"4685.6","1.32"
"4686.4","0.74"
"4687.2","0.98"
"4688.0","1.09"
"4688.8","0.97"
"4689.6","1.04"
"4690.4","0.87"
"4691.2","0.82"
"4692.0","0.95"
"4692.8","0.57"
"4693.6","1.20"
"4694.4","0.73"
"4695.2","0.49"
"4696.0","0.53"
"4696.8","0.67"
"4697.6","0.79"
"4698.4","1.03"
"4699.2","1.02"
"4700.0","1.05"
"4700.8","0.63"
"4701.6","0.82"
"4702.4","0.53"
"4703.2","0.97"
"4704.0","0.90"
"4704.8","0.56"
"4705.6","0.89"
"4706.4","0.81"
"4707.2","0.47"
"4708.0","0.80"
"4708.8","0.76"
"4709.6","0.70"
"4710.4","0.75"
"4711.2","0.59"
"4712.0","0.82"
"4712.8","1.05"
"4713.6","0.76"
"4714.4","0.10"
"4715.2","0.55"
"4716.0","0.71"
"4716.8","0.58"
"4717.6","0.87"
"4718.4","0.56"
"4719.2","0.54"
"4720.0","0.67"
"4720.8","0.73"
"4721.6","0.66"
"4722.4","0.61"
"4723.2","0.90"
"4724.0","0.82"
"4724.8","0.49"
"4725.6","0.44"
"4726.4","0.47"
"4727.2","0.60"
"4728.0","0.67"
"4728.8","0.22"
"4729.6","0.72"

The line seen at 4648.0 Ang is C IV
